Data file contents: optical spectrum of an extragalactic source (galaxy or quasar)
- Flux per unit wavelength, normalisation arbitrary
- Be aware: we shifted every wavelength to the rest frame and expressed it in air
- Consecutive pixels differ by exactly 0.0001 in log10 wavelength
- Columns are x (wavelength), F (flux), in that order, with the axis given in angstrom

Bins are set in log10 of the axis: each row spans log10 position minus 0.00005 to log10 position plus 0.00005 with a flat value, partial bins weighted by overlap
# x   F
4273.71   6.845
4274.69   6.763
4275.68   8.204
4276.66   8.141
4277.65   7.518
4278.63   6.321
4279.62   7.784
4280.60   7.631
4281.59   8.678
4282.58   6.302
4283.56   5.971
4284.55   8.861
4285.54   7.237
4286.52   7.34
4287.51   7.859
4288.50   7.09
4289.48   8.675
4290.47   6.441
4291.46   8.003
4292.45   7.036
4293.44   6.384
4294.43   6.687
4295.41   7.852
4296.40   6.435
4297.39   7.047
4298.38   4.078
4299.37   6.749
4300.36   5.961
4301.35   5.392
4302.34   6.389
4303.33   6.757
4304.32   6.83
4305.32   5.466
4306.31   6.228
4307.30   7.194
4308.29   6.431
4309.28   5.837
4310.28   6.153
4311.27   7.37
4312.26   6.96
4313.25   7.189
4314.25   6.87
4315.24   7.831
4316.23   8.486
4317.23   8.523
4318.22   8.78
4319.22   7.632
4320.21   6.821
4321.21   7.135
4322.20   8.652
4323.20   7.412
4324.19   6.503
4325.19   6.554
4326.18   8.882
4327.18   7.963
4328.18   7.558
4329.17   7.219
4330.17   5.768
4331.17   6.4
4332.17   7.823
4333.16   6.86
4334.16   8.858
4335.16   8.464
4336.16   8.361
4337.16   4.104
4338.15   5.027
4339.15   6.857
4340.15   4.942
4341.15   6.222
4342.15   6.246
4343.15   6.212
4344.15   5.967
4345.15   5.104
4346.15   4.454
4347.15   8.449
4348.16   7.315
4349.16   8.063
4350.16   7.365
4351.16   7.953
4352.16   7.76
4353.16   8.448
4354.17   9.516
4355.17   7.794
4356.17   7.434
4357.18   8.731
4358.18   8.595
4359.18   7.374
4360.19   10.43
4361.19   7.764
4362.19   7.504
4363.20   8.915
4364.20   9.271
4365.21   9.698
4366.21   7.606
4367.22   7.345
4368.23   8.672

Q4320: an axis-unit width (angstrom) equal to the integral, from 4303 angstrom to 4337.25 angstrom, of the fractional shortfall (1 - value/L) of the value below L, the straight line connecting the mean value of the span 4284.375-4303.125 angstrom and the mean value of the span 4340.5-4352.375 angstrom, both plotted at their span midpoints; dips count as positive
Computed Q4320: -2.2 angstrom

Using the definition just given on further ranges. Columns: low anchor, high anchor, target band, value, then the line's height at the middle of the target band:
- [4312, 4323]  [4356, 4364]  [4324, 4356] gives 4.2 angstrom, 8.09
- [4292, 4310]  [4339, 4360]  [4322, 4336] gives -1.3 angstrom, 6.87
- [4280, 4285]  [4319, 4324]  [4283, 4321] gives 2.6 angstrom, 7.48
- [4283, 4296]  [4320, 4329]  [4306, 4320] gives 0.4 angstrom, 7.45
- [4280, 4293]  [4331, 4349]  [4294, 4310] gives 1.9 angstrom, 7.21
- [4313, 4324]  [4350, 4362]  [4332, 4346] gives 2.8 angstrom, 8.03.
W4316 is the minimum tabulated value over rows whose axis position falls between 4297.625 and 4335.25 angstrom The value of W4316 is 4.078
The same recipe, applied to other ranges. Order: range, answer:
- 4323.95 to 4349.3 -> 4.104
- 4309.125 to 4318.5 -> 5.837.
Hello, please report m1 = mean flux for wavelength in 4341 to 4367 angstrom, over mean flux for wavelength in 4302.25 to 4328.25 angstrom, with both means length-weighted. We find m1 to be 1.07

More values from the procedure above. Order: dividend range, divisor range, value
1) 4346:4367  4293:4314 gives 1.27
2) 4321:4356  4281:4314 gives 1.04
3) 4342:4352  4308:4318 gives 0.94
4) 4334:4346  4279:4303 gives 0.89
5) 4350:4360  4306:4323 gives 1.12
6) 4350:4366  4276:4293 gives 1.13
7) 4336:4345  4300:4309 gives 0.93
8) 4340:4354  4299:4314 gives 1.06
